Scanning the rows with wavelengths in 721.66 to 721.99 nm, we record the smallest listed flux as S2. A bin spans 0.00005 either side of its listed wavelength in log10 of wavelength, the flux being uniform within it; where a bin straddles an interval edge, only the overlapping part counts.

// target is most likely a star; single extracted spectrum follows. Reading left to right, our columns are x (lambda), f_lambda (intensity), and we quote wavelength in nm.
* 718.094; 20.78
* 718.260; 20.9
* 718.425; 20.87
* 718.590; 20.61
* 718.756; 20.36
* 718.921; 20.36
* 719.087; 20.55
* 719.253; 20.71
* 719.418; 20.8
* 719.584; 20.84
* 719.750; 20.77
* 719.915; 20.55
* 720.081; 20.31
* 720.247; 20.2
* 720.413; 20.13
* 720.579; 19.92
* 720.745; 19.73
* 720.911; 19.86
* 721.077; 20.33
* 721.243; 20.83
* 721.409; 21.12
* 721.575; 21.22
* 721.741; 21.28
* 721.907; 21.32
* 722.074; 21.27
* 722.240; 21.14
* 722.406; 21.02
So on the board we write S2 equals 21.28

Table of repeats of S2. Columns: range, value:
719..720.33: 20.2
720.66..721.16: 19.73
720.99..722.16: 20.33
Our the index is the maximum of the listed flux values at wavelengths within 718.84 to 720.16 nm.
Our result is 20.84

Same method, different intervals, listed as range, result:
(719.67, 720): 20.77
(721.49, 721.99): 21.32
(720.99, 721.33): 20.83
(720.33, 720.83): 20.13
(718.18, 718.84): 20.9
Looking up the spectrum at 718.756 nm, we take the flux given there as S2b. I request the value 20.36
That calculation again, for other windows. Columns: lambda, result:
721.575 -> 21.22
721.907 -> 21.32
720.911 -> 19.86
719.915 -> 20.55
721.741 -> 21.28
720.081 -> 20.31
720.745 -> 19.73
